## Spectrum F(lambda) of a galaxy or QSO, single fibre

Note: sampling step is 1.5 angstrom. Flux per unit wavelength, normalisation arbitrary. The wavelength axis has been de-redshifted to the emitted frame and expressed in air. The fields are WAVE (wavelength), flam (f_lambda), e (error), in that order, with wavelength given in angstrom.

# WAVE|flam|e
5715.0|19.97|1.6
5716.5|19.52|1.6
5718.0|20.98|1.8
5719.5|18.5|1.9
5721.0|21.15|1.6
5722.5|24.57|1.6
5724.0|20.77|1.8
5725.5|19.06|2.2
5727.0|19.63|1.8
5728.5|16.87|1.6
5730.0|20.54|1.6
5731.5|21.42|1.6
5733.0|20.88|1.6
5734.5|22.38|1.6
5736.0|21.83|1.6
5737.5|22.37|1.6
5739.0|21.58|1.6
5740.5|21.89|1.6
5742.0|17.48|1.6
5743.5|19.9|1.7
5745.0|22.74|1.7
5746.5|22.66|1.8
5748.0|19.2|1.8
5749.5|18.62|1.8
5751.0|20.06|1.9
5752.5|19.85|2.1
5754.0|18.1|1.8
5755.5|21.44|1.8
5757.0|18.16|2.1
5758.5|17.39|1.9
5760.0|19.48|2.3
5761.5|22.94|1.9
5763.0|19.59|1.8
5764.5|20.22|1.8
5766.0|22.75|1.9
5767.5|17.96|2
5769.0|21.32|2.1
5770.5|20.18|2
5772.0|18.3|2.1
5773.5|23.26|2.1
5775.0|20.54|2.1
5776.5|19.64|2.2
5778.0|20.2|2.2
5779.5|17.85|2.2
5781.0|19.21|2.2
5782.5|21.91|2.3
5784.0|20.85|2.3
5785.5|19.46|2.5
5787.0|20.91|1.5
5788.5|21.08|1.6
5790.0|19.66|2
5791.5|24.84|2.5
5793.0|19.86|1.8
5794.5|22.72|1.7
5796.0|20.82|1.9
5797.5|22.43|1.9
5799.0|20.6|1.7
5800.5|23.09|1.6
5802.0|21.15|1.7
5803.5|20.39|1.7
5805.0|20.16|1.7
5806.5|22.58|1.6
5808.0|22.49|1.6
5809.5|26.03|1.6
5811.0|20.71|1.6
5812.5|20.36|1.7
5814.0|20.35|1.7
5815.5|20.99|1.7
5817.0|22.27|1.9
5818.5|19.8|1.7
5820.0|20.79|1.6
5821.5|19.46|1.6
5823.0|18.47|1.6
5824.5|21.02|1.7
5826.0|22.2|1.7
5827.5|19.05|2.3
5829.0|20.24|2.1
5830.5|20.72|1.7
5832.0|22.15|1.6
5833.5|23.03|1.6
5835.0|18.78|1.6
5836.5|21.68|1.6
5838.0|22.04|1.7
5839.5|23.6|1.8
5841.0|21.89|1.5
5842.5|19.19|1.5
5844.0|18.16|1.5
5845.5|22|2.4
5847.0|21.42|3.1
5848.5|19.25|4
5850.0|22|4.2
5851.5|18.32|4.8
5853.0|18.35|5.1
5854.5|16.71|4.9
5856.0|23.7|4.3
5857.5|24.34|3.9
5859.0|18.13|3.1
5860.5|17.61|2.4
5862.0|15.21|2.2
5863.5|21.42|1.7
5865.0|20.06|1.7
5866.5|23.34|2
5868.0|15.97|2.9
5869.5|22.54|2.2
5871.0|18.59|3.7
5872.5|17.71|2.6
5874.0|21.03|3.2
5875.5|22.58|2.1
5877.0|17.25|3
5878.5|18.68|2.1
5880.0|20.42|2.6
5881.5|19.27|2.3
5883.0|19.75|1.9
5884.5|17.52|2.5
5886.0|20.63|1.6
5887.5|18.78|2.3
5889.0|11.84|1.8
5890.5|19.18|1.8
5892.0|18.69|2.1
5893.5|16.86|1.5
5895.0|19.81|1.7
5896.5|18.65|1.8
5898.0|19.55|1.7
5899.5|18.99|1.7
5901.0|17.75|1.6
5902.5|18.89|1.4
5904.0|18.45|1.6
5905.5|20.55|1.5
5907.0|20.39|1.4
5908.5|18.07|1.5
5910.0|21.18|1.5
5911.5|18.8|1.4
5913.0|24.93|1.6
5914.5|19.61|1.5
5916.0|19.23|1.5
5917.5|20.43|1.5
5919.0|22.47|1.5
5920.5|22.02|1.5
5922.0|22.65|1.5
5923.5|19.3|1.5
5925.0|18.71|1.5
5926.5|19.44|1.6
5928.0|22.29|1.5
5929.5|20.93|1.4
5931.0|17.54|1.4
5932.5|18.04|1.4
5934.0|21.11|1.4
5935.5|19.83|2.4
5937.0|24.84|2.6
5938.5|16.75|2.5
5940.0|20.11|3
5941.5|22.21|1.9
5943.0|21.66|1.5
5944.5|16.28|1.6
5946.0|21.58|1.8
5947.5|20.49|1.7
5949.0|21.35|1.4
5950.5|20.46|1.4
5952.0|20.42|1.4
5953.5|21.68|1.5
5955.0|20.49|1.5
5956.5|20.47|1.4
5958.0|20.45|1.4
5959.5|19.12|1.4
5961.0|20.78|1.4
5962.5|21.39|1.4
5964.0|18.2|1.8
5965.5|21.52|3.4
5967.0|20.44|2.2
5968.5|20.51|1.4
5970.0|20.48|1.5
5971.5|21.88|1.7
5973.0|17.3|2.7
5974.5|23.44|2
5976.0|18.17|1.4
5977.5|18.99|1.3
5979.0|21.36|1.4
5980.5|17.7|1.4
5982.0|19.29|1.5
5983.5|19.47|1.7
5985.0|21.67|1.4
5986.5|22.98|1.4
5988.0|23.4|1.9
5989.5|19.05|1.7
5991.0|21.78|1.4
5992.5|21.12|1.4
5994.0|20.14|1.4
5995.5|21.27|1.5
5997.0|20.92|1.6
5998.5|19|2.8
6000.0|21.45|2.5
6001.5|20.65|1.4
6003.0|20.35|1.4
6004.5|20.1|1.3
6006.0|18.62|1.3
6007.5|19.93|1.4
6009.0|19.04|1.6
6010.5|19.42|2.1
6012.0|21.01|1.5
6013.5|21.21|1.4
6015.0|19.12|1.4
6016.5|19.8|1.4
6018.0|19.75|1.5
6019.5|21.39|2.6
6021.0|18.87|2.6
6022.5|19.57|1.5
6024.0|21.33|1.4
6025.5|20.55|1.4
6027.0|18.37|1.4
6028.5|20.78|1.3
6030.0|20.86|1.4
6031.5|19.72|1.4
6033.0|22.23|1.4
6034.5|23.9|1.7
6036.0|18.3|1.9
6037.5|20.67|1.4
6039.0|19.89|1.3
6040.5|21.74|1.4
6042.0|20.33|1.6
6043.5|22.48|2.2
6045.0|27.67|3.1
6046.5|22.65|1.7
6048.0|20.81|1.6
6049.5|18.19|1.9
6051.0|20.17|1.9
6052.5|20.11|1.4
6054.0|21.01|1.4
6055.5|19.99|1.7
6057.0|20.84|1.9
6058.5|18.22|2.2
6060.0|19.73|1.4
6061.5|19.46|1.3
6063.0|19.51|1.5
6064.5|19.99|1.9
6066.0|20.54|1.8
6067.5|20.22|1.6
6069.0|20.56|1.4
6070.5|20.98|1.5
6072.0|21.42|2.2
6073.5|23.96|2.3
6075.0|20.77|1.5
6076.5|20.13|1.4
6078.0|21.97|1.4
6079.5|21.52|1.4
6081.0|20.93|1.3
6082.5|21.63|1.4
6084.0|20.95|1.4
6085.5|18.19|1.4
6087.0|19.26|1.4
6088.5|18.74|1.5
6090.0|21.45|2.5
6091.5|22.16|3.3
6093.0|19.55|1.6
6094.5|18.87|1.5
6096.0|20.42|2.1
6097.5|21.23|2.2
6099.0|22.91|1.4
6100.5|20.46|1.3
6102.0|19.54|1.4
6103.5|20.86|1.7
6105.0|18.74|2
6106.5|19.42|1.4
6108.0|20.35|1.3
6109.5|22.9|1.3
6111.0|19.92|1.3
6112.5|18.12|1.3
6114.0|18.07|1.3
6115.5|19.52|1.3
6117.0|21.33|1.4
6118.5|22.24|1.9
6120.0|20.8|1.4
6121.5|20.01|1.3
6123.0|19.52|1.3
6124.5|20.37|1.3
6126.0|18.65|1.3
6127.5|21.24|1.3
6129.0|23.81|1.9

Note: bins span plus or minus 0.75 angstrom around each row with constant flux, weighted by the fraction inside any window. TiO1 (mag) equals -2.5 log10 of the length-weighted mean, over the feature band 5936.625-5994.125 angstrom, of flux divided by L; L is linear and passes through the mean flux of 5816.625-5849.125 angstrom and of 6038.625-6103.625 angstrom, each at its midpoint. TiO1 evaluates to 0.01 mag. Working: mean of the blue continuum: 20.8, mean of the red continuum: 20.7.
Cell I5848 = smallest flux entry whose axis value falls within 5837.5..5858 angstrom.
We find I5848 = 16.71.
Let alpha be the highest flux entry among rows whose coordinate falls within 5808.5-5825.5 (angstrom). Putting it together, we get 26.03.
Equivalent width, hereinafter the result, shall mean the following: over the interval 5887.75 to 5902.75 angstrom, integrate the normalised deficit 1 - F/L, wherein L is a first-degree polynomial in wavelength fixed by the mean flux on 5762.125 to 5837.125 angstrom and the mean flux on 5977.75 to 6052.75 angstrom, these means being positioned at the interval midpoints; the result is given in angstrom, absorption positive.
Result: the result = 2.0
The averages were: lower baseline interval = 20.9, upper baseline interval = 20.6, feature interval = 18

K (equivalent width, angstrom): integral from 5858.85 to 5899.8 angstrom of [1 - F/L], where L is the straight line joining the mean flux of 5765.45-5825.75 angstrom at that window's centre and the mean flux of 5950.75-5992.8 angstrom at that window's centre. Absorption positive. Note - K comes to 3.49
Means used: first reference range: 20.9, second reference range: 20.5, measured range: 18.9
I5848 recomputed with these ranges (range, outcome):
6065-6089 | 18.19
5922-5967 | 16.28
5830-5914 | 11.84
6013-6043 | 18.3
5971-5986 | 17.3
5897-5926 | 17.75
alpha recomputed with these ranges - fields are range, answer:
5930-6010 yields 24.84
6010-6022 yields 21.39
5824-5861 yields 24.34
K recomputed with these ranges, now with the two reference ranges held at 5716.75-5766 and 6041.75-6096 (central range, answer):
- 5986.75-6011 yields 0.2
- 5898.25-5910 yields 0.8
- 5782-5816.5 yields -1.7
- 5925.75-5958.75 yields 0.3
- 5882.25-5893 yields 1.3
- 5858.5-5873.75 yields 1.0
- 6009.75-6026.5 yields 0.4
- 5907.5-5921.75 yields -0.2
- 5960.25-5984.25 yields 0.6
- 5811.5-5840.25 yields -0.6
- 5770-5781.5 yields 0.3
